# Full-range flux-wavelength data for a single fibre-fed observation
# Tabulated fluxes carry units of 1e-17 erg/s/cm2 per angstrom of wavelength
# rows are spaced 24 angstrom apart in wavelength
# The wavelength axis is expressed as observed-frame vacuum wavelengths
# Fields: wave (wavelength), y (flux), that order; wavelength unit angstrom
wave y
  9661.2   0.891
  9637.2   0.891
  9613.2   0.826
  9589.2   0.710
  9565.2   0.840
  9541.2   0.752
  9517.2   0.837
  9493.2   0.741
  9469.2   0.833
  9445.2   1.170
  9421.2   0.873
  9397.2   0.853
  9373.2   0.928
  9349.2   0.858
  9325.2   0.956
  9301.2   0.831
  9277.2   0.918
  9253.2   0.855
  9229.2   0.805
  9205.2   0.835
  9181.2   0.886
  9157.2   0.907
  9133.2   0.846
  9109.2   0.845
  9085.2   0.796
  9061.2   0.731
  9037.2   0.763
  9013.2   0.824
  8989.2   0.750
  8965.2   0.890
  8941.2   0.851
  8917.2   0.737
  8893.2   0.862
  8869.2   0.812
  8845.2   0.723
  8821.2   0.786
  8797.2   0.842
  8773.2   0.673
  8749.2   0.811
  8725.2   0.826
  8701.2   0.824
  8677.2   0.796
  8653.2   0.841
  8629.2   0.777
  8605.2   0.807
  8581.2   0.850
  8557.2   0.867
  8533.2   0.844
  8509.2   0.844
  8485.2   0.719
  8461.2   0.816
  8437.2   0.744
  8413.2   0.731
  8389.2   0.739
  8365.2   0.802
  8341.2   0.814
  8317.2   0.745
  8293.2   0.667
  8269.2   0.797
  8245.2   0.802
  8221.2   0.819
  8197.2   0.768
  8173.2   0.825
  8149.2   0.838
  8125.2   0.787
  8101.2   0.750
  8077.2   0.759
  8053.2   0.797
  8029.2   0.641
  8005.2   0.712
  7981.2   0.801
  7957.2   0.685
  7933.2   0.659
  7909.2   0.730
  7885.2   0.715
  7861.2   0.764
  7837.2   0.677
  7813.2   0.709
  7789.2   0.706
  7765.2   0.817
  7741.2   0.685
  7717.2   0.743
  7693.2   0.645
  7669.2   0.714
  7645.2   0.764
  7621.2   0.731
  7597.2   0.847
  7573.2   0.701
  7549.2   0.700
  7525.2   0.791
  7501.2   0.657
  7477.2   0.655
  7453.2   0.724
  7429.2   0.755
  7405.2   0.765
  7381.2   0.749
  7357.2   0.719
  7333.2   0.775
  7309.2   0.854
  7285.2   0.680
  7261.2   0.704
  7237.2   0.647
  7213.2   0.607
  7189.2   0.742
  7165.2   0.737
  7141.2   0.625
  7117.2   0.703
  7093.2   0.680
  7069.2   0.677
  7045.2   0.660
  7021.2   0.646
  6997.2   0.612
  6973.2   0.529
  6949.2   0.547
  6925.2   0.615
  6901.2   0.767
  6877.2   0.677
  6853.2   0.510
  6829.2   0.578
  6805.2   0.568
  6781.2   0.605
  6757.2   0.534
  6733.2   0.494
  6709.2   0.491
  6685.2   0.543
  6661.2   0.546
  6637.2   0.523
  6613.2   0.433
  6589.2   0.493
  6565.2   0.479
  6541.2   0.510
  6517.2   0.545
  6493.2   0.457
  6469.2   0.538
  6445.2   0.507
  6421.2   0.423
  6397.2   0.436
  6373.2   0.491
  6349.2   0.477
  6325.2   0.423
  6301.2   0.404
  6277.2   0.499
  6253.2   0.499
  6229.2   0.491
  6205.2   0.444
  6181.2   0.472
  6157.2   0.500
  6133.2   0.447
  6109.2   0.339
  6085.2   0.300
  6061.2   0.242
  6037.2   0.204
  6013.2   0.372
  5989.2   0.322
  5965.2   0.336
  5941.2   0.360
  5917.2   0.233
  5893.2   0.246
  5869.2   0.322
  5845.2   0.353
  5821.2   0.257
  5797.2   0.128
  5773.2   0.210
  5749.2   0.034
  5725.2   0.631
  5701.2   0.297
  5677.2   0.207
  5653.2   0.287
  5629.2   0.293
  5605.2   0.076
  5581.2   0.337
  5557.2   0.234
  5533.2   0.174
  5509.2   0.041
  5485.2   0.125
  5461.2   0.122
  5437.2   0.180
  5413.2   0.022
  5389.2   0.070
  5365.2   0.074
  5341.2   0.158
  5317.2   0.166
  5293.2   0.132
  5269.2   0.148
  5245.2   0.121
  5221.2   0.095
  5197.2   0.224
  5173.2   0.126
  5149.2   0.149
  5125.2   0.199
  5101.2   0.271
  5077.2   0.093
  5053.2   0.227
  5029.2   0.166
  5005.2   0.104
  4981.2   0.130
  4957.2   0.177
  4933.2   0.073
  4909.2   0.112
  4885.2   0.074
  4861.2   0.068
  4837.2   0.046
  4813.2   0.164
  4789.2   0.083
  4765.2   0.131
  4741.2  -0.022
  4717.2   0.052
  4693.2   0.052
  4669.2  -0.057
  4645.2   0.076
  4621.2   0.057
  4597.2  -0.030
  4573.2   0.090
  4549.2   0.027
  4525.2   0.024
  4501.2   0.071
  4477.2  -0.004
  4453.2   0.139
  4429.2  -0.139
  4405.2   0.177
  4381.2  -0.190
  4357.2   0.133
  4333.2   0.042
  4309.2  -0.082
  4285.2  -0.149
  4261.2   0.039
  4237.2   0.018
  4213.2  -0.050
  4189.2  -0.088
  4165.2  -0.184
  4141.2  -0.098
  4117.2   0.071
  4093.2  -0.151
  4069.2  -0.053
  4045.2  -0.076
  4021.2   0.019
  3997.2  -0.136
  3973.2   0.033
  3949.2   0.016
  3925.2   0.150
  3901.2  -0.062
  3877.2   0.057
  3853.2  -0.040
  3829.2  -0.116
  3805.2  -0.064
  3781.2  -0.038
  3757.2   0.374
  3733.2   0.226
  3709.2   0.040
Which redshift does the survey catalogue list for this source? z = 0.54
